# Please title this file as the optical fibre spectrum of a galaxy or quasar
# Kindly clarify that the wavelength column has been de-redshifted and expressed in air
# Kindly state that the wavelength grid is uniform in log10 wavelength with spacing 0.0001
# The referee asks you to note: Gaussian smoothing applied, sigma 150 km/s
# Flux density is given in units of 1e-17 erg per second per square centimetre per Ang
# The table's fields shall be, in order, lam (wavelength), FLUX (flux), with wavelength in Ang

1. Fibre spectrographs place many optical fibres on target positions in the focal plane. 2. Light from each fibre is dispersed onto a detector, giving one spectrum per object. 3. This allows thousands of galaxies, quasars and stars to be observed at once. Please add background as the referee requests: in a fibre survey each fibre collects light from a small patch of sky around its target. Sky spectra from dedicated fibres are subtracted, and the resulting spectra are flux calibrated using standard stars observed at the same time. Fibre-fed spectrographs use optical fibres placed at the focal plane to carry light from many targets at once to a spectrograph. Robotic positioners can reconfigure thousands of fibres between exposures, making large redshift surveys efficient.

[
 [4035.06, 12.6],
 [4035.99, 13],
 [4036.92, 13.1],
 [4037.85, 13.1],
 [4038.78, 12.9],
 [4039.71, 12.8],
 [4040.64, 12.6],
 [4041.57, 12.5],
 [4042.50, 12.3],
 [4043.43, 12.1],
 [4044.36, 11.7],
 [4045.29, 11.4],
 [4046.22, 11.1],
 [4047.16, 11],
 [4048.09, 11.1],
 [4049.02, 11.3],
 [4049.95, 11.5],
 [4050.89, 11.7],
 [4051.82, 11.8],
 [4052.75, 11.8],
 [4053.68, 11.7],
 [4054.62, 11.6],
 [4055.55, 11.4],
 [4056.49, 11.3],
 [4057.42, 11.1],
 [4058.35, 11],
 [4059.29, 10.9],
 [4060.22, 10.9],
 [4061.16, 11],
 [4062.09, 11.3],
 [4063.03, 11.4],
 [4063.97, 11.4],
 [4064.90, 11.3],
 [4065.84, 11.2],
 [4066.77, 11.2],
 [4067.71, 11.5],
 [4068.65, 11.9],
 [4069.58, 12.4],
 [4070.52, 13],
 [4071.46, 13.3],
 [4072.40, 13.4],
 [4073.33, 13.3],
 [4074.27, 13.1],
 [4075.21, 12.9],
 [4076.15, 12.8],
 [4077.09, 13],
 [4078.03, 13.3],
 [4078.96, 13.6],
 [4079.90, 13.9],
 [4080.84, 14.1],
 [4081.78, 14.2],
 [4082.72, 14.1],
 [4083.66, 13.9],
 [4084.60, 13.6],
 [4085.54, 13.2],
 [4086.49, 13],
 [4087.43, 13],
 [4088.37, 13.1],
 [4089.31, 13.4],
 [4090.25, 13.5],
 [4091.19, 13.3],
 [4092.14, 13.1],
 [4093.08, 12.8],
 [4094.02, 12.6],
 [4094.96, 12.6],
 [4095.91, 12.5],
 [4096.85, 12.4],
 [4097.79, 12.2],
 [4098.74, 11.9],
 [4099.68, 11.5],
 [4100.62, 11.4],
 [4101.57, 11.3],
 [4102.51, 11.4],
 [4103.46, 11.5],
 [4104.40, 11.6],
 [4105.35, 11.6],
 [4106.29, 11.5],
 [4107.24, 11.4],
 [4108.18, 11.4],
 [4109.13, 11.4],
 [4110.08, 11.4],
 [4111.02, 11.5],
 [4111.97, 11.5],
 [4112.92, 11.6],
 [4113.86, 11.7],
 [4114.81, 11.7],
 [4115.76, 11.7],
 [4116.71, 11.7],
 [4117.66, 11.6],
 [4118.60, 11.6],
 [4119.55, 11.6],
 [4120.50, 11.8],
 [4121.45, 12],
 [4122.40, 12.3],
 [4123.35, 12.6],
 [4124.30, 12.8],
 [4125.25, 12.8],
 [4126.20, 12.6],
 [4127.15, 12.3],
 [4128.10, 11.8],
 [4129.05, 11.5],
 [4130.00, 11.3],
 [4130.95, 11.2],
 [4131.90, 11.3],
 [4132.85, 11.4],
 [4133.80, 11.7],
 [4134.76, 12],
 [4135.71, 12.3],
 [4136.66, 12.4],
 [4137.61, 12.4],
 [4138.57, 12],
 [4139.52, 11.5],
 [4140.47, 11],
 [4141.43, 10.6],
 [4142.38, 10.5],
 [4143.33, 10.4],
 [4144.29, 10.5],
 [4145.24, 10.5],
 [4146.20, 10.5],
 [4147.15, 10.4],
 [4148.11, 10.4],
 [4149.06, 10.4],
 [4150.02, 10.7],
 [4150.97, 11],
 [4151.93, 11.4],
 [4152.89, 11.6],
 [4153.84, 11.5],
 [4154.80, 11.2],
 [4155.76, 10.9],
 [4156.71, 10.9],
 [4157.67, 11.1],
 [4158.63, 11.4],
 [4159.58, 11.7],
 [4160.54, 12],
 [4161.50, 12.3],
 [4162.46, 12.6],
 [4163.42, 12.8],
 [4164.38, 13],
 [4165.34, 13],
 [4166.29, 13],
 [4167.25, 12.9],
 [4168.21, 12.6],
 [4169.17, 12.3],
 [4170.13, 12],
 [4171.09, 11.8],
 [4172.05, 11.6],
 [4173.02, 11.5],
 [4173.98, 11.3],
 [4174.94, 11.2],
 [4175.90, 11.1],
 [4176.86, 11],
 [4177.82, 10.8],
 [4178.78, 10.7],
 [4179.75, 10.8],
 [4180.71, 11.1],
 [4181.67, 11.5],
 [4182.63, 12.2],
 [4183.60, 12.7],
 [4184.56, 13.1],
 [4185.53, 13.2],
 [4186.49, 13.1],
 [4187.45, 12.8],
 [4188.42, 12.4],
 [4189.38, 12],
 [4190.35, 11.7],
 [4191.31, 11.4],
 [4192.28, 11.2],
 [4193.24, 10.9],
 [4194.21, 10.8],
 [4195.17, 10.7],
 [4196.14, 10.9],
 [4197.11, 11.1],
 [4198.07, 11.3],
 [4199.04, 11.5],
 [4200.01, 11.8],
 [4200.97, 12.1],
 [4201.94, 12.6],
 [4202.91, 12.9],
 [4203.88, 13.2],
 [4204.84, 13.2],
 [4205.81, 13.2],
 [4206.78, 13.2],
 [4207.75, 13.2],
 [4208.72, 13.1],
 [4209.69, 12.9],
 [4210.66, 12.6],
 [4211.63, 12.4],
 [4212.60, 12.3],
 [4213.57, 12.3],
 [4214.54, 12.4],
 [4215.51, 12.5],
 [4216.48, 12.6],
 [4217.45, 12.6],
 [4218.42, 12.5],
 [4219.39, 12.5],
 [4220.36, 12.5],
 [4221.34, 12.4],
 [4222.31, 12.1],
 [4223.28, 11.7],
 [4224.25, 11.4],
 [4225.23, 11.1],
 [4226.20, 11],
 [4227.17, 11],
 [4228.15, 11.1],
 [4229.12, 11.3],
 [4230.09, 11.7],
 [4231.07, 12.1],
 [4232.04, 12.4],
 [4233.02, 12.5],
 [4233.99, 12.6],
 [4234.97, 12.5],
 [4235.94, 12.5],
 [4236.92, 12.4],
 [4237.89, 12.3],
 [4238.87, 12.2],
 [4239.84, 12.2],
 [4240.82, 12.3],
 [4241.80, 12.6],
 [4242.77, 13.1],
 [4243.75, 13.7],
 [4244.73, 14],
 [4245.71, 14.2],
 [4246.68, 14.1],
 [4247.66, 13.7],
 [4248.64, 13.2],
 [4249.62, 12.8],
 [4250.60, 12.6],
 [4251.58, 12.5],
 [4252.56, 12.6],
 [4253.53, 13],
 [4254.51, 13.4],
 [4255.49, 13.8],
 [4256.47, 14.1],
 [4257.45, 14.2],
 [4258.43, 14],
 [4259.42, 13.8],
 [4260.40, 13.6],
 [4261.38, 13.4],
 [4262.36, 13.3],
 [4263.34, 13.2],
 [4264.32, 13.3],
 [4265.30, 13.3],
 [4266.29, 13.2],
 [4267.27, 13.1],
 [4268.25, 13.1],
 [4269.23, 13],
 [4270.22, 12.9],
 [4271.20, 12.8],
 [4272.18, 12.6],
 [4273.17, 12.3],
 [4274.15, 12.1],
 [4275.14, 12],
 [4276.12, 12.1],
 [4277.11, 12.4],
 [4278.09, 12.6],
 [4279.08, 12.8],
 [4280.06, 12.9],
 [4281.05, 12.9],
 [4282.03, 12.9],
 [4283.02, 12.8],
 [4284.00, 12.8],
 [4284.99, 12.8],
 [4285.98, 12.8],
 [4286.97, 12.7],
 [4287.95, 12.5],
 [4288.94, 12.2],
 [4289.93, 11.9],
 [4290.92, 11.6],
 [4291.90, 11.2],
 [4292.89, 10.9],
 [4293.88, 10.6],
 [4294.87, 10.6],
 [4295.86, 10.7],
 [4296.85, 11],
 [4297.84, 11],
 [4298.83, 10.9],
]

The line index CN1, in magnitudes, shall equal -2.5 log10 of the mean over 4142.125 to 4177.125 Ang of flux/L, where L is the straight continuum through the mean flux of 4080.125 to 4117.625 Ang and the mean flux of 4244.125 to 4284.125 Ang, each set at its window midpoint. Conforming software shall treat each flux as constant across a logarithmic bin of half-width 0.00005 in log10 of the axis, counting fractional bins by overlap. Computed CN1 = 0.10 mag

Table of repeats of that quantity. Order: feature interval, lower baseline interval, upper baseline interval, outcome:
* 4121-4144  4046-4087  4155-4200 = 0.02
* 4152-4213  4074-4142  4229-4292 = 0.05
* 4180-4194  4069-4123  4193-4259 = 0.04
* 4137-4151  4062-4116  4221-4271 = 0.16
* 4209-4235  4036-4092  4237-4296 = 0.05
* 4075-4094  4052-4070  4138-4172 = -0.17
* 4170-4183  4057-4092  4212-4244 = 0.09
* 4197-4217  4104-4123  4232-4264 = 0.01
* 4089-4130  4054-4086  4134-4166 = -0.01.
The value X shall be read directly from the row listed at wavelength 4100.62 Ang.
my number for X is 11.4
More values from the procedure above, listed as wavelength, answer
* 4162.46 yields 12.6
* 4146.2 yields 10.5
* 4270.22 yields 12.9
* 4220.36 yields 12.5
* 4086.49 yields 13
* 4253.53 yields 13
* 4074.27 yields 13.1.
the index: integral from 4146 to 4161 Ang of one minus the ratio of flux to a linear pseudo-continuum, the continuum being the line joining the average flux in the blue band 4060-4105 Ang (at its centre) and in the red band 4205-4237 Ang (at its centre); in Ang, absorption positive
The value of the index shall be 1.60 Ang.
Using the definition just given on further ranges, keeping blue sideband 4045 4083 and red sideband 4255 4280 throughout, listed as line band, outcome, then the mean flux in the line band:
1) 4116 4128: 0.2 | 12.1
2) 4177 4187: 0.6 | 11.9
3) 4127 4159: 3.2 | 11.2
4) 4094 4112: 0.8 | 11.7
